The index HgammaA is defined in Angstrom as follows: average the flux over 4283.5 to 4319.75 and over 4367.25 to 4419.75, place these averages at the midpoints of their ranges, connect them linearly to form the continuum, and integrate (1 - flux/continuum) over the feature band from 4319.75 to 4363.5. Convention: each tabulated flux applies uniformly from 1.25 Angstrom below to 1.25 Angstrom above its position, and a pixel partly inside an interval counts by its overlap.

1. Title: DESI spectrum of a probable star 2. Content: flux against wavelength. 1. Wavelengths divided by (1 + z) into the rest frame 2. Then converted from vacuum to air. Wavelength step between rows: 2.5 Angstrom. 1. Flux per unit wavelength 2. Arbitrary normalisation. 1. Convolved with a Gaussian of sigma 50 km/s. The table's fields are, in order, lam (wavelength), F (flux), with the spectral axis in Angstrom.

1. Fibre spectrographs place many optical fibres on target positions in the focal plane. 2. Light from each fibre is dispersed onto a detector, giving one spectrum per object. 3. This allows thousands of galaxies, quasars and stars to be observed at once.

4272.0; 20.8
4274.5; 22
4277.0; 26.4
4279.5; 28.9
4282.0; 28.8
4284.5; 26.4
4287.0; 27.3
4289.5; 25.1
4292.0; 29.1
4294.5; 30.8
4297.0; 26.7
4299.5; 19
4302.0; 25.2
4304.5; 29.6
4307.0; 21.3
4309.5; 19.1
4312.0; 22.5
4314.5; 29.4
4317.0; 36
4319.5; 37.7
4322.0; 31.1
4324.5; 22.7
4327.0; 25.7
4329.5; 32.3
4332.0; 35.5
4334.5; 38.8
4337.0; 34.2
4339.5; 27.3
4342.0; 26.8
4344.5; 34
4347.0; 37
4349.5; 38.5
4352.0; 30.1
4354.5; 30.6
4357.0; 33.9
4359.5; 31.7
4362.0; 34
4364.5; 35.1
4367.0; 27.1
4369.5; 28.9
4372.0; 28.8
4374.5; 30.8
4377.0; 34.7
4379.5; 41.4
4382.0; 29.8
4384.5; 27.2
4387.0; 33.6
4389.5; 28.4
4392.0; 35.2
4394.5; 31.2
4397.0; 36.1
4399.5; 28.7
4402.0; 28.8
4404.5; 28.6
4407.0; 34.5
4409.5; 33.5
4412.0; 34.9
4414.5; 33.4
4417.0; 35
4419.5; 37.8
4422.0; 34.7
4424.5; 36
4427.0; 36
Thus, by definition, -4.5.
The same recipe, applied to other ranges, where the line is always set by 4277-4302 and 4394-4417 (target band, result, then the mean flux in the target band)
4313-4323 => -1.8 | 33.3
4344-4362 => -2.3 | 33.7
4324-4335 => -0.9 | 31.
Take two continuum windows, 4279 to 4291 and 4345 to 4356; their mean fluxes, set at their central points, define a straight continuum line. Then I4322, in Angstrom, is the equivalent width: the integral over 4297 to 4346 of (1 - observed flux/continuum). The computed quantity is 3.6 Angstrom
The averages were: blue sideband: 27.2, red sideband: 34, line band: 28.8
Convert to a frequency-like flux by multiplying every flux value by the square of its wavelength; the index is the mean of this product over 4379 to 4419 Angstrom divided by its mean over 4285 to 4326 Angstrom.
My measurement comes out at 1.3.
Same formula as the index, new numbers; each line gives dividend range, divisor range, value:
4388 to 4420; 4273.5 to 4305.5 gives 1.30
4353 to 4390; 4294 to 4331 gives 1.20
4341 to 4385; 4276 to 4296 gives 1.20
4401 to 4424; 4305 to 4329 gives 1.28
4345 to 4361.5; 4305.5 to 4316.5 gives 1.42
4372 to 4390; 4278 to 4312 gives 1.30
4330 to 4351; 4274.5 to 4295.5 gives 1.27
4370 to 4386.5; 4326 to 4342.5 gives 1.03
